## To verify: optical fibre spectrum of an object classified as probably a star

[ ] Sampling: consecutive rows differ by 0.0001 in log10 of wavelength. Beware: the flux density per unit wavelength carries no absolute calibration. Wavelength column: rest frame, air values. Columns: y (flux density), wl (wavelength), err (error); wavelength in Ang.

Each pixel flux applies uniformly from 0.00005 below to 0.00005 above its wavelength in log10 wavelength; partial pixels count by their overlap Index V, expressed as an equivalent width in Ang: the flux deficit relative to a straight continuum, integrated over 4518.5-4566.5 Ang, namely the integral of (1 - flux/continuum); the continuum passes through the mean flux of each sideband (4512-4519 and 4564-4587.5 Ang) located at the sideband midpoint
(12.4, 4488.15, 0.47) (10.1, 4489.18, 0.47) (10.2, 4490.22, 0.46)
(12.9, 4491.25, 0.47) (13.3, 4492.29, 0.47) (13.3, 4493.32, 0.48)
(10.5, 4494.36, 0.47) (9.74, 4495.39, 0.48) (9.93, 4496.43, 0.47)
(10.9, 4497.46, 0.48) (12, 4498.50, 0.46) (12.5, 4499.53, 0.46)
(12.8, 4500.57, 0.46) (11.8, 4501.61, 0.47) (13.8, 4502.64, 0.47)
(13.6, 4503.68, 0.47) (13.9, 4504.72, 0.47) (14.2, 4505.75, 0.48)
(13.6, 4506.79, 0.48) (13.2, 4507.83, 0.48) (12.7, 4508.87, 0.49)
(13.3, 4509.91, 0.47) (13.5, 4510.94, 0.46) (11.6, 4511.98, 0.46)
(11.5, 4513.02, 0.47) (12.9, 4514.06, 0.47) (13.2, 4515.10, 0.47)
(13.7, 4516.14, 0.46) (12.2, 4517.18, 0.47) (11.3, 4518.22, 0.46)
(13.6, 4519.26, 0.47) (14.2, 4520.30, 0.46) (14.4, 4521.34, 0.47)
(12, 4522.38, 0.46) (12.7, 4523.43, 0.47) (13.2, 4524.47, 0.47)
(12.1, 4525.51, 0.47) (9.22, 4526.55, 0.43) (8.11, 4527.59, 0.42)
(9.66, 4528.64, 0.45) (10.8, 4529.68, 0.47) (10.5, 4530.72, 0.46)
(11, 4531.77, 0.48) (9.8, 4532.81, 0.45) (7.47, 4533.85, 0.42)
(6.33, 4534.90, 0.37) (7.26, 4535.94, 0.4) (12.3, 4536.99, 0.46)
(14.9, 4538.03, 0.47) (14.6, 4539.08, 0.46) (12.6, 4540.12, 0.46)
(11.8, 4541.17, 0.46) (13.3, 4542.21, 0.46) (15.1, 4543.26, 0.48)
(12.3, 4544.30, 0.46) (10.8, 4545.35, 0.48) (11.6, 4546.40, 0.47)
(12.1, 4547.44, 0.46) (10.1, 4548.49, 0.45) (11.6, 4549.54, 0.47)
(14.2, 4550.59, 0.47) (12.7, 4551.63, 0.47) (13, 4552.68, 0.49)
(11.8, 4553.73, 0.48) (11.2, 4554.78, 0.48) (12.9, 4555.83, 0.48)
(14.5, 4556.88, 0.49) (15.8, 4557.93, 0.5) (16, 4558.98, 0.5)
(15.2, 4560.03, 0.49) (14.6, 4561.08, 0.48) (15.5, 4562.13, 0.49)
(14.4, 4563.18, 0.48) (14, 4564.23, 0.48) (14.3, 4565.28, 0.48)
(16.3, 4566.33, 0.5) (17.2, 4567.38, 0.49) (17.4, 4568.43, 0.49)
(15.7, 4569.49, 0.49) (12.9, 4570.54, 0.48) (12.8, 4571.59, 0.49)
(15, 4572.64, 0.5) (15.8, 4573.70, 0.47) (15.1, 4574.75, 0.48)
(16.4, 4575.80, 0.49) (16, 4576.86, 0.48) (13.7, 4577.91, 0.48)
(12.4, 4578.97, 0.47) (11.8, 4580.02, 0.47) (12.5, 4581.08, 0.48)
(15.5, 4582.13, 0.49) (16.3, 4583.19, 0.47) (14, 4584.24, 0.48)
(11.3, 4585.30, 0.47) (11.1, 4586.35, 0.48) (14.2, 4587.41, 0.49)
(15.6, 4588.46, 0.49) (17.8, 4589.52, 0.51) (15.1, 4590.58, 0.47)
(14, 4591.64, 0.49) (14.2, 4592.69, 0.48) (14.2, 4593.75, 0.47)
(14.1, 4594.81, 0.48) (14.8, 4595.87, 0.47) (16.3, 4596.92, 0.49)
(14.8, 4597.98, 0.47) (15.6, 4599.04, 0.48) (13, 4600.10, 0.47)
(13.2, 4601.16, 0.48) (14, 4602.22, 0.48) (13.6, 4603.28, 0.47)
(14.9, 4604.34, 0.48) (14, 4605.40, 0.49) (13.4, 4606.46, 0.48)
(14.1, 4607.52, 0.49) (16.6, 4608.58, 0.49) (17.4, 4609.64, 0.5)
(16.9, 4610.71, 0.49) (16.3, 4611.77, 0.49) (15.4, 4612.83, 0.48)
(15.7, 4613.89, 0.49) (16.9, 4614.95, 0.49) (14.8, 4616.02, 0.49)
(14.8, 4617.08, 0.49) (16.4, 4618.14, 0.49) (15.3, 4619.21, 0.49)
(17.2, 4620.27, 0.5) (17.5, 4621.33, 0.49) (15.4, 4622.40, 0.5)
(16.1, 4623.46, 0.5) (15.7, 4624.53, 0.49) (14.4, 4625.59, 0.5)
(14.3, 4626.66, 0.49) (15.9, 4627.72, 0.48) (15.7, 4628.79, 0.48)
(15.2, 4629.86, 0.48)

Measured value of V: 3.44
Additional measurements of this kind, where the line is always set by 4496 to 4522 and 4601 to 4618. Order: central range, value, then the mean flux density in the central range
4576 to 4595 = 0.64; 14.1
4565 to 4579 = -0.85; 15.2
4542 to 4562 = 1.02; 13.1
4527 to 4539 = 3.04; 10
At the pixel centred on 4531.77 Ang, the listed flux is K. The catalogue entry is 11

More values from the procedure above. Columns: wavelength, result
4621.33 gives 17.5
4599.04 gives 15.6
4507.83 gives 13.2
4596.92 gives 16.3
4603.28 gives 13.6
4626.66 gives 14.3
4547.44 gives 12.1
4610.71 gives 16.9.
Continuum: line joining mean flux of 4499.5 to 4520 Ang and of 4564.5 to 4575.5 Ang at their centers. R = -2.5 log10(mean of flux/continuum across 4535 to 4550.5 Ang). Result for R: 0.178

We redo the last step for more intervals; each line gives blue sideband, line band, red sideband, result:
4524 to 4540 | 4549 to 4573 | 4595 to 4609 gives -0.175 mag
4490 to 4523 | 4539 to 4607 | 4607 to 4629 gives 0.038 mag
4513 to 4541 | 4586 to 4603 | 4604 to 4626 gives 0.015 mag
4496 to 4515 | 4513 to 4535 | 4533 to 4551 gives 0.066 mag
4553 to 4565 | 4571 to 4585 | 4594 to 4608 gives -0.010 mag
